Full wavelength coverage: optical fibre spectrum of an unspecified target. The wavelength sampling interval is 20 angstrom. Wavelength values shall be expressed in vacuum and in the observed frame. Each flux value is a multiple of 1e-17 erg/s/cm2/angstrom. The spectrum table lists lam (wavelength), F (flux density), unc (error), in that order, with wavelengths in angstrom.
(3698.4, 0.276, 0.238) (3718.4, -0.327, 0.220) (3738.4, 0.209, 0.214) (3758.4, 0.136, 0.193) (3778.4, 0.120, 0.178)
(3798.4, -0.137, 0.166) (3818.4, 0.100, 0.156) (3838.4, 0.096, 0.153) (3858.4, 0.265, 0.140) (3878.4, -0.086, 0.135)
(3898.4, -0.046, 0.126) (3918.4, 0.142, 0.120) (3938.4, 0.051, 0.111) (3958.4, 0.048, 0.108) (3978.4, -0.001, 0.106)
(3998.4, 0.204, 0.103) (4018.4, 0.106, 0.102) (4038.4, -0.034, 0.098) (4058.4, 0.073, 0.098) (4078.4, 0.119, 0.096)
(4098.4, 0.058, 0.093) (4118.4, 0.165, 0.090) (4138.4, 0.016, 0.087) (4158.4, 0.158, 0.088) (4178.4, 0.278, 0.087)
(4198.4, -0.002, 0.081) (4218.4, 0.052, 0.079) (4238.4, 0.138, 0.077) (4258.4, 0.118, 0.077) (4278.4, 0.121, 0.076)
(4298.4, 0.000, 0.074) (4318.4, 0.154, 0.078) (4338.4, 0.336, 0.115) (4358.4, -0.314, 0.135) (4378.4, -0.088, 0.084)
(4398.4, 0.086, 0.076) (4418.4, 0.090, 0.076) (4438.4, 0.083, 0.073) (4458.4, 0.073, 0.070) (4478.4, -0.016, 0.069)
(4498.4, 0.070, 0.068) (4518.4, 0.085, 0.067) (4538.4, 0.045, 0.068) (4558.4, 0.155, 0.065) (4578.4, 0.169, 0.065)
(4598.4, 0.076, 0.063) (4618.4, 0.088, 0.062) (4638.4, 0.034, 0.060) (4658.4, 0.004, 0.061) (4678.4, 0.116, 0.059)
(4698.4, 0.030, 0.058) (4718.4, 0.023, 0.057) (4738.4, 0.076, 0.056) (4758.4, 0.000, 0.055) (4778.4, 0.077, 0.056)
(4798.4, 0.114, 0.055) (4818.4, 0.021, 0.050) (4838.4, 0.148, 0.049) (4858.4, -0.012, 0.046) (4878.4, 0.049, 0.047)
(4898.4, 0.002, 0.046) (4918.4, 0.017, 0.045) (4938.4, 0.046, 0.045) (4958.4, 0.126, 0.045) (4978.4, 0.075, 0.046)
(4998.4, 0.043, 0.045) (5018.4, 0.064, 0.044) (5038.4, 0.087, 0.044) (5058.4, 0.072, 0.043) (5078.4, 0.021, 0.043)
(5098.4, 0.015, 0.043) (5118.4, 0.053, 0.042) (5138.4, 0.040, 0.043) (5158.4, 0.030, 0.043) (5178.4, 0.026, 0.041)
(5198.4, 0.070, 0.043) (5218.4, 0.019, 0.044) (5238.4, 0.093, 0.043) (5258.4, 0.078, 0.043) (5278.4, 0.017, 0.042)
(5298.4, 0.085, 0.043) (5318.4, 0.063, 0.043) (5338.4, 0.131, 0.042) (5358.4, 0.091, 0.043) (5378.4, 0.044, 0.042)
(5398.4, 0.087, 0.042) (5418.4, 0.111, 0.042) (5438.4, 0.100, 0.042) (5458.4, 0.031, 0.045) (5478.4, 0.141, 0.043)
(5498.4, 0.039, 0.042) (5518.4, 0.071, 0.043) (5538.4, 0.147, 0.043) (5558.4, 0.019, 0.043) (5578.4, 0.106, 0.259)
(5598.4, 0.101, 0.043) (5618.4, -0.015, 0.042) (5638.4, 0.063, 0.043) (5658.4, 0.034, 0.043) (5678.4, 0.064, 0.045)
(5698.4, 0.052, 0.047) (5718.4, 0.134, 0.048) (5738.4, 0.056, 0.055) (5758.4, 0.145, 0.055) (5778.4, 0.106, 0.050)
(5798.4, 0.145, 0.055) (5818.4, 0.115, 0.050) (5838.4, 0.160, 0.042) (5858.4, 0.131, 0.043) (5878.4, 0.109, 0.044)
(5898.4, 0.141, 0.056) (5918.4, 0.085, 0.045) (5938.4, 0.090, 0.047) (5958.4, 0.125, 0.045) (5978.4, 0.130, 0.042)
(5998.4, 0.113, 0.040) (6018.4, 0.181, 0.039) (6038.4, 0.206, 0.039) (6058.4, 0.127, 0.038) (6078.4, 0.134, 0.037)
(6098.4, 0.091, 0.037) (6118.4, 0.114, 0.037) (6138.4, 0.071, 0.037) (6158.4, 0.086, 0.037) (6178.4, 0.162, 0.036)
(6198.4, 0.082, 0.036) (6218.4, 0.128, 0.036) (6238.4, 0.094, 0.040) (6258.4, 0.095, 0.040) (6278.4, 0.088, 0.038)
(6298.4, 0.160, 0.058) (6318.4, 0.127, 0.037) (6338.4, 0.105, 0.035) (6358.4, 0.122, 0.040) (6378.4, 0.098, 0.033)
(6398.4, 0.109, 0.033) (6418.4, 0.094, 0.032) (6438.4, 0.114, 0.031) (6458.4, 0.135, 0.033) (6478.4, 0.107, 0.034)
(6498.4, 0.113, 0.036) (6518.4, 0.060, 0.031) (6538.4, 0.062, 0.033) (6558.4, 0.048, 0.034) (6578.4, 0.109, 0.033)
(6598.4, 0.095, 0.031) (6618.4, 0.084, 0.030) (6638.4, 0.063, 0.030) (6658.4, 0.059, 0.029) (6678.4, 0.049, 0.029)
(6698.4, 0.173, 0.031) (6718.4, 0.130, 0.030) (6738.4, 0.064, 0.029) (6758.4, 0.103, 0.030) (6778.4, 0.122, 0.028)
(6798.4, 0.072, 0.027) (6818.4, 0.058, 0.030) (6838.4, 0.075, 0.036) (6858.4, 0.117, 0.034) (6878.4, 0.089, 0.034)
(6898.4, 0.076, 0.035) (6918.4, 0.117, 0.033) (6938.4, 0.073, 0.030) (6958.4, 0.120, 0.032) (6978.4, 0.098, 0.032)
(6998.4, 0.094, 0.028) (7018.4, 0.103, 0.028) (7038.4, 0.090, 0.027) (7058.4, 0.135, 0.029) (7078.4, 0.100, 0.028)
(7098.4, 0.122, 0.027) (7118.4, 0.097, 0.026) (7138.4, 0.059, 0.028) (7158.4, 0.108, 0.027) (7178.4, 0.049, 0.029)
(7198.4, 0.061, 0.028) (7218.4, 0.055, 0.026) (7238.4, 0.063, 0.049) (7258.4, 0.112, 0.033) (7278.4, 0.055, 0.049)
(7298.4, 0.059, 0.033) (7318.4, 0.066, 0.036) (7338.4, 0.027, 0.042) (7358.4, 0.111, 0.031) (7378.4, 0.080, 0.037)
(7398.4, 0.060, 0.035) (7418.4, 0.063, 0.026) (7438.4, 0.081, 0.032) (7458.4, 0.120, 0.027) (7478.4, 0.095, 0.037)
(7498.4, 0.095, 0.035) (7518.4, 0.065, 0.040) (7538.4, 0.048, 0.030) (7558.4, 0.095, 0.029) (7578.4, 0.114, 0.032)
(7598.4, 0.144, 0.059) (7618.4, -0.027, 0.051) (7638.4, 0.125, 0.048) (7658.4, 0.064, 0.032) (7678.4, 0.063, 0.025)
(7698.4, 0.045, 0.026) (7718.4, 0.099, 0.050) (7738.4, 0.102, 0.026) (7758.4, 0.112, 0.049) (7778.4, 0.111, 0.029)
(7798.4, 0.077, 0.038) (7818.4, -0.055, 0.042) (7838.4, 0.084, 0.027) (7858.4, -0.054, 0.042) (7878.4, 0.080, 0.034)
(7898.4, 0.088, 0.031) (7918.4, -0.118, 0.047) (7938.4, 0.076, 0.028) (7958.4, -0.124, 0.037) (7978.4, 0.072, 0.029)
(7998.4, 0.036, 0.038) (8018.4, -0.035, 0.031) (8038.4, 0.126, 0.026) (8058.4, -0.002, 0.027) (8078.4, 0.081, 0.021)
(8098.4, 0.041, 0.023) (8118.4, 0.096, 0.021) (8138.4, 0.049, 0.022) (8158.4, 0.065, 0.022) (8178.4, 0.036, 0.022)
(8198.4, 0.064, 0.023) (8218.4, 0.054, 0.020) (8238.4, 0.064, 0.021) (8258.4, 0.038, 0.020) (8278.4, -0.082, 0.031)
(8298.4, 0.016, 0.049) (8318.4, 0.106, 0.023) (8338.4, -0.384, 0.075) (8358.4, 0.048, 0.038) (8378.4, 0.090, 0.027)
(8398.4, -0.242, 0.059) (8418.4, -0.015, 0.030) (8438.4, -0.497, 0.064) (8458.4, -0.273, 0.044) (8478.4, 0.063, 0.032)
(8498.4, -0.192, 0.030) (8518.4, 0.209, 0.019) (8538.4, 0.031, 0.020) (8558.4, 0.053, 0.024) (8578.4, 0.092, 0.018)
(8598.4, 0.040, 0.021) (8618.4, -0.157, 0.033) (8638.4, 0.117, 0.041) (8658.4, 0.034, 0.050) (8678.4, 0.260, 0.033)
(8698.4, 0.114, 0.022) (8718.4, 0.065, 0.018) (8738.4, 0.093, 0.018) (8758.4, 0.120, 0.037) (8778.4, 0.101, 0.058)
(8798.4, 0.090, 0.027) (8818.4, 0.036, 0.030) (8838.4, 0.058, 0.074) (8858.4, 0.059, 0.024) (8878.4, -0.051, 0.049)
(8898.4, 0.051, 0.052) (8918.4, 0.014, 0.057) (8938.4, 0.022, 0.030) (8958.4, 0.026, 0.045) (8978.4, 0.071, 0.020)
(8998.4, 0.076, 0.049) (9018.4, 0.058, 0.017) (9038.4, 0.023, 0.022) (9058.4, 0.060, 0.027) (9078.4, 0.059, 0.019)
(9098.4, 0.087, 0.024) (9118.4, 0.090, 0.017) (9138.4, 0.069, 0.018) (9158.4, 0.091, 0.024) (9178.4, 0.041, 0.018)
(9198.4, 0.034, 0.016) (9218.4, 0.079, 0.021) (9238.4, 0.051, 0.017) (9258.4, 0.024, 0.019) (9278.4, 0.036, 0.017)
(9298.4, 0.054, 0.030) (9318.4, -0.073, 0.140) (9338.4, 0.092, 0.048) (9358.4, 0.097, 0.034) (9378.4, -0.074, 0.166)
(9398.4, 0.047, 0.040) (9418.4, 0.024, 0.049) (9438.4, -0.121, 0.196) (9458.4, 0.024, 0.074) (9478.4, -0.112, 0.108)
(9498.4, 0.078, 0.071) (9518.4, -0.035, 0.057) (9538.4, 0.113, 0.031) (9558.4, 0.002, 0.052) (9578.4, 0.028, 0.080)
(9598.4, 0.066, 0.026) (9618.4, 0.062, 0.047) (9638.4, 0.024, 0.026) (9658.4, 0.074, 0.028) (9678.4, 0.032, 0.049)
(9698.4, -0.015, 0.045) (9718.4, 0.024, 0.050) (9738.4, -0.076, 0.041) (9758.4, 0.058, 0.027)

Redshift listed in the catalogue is 1.33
